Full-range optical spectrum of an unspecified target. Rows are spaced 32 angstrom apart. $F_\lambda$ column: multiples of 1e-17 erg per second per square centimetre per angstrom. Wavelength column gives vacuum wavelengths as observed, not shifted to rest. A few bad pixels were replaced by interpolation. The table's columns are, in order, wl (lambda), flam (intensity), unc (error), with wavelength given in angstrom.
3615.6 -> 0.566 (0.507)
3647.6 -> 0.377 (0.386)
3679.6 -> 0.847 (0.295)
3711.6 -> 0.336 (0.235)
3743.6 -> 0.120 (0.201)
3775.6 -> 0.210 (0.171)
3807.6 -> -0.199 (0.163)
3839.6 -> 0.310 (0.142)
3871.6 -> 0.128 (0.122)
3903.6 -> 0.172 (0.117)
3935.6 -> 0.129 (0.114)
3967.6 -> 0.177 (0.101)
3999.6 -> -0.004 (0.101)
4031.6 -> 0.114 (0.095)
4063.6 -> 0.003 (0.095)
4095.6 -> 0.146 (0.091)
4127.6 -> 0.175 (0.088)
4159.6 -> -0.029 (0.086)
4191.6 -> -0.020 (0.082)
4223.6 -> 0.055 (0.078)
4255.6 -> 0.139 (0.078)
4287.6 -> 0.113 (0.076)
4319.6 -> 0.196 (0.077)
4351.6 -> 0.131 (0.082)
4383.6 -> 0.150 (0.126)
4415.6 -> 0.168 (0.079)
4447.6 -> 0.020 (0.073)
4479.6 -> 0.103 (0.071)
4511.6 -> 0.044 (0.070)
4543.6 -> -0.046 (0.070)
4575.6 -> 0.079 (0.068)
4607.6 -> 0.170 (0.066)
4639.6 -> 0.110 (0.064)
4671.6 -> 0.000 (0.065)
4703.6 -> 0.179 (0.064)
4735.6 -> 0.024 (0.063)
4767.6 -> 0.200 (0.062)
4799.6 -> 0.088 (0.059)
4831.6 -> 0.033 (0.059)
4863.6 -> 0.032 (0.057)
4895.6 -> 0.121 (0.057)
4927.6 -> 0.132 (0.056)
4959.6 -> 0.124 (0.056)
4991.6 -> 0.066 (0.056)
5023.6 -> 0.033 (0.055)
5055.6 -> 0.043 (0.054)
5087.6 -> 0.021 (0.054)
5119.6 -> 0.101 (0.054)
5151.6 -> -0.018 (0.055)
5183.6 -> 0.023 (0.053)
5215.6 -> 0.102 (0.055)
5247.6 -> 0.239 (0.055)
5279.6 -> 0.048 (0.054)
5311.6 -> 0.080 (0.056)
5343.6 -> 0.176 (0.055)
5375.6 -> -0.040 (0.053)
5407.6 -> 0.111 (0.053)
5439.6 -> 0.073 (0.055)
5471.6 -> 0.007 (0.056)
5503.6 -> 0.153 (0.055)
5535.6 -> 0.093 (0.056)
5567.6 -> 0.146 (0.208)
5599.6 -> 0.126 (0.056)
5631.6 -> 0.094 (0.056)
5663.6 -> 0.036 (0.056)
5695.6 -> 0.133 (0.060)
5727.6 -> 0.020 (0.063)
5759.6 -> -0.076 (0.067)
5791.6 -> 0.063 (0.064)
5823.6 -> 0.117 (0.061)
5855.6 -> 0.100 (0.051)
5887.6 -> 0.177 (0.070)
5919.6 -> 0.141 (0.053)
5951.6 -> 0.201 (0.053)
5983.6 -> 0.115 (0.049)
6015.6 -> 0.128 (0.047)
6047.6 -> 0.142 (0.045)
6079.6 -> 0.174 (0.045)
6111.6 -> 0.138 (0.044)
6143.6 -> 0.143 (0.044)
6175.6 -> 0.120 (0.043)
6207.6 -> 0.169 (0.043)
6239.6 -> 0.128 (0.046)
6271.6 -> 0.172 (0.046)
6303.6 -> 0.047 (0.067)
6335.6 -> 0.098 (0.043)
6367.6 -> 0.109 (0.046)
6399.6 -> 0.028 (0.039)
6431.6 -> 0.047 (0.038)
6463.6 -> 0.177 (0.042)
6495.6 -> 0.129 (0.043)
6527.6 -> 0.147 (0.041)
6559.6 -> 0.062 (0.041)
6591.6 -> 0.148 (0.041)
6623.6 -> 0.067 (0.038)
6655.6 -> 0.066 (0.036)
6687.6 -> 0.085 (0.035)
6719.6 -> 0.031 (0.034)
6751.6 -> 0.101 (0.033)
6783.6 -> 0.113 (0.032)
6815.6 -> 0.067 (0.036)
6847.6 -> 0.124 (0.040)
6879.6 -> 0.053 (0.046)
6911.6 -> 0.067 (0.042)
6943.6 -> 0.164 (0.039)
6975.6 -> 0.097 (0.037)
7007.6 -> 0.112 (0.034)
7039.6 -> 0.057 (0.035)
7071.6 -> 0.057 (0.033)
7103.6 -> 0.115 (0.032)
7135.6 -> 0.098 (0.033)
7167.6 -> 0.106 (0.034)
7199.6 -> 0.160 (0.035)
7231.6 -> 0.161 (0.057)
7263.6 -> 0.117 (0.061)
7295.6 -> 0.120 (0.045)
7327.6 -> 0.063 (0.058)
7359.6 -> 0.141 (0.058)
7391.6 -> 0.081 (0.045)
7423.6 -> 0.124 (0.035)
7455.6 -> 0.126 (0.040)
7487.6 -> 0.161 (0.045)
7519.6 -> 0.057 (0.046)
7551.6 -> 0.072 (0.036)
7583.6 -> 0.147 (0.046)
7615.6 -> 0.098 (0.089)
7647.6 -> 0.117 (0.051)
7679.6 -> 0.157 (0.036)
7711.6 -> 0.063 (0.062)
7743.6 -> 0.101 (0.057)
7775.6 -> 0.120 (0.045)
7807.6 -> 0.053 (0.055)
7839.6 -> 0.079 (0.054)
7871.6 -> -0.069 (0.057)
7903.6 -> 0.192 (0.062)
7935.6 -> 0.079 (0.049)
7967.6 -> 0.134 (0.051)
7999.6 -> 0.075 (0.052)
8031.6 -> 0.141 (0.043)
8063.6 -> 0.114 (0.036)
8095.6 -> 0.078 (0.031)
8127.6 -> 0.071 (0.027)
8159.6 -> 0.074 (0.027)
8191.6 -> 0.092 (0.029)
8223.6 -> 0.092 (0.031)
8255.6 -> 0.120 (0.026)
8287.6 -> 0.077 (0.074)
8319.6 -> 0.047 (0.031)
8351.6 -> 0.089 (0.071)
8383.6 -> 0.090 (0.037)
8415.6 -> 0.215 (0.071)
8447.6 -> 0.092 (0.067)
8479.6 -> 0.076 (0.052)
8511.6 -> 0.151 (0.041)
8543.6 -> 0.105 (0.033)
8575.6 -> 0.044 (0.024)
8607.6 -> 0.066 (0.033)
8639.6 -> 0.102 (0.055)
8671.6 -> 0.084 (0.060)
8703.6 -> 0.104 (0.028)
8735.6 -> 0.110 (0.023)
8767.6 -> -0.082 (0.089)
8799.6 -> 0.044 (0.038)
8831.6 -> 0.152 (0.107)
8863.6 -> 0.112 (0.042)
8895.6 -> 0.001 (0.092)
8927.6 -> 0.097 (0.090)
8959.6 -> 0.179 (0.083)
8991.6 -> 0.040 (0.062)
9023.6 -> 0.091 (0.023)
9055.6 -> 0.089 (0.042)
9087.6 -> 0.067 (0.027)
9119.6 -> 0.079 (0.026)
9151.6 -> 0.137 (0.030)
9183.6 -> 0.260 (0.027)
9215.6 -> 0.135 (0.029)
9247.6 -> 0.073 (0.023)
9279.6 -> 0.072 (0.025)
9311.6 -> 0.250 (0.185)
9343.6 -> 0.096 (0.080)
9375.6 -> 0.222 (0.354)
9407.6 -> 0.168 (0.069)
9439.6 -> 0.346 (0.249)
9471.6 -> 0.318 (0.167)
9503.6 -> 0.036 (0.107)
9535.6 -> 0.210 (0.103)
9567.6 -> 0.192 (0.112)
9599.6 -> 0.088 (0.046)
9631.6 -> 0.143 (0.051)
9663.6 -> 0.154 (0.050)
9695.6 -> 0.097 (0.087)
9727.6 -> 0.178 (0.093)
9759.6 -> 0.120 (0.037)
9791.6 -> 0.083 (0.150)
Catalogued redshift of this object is 1.46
